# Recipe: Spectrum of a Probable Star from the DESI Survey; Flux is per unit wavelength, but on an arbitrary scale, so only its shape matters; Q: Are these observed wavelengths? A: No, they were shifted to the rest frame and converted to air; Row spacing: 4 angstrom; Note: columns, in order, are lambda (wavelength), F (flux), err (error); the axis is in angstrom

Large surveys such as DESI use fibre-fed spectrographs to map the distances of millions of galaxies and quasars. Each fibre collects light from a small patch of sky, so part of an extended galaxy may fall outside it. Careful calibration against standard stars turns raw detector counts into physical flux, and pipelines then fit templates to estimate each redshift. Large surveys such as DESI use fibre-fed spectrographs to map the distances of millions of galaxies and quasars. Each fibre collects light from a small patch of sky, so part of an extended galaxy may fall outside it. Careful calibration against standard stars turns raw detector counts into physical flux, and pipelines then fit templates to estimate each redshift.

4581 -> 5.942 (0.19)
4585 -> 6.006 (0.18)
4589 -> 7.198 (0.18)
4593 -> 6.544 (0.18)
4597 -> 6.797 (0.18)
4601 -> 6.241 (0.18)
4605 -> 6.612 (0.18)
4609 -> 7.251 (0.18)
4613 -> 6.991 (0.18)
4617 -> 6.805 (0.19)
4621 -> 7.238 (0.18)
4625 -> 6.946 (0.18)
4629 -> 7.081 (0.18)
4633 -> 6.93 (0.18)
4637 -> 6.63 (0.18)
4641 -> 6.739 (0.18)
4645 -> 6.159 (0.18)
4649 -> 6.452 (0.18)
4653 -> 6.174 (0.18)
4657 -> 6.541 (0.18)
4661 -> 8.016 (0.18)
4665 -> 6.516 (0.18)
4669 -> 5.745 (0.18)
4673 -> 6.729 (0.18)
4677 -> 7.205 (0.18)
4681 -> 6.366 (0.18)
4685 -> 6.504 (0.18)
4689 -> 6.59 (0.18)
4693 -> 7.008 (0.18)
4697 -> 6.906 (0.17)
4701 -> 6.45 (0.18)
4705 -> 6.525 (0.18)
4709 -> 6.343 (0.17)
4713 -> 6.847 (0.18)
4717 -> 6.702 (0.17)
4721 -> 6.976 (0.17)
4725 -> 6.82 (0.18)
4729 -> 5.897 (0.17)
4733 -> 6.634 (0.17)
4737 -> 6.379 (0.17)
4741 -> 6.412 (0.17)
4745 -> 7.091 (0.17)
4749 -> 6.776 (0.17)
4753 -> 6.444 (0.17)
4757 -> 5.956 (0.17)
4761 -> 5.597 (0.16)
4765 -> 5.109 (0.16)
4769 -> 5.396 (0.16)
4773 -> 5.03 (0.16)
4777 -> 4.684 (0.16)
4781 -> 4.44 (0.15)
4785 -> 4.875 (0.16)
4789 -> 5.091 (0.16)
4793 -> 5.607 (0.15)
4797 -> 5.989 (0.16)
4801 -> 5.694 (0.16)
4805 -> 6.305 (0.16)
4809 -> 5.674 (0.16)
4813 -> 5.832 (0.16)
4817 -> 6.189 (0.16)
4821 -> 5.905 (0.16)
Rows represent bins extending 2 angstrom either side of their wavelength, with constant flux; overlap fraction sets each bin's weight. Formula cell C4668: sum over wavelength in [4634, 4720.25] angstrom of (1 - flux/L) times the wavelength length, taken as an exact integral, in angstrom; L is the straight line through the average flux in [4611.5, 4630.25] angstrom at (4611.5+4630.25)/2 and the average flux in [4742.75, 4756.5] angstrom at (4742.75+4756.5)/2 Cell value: 2.9 angstrom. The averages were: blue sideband 7.01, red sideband 6.67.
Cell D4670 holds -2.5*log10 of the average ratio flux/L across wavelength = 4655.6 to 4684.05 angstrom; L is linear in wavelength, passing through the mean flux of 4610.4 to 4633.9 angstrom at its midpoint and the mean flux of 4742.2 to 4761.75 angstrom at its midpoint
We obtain 0.01 mag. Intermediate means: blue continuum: 7.01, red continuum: 6.42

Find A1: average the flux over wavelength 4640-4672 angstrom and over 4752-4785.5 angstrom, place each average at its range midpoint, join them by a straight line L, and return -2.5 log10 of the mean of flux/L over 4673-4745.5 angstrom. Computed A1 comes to -0.12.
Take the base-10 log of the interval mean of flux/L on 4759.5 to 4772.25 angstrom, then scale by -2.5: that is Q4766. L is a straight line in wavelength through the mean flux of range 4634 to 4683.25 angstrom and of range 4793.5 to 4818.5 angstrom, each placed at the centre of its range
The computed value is 0.149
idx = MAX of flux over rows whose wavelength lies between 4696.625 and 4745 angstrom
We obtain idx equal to 7.091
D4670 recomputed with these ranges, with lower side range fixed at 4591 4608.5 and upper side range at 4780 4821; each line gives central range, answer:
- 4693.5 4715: -0.09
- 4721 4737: -0.09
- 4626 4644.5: -0.06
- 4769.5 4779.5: 0.17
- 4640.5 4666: -0.05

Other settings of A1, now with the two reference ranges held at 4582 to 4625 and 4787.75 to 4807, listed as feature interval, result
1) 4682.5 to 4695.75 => -0.064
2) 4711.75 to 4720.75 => -0.105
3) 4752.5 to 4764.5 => 0.024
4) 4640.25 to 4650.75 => 0.021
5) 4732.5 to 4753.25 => -0.102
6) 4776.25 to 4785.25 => 0.255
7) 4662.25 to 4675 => -0.001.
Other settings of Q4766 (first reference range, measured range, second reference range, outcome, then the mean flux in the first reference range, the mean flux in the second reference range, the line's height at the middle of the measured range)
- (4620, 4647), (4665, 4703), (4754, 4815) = -0.04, 6.8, 5.44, 6.34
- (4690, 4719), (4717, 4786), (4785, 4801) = 0.02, 6.68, 5.49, 6.05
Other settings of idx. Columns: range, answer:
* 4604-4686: 8.016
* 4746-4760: 6.776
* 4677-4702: 7.205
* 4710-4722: 6.976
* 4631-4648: 6.93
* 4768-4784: 5.396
